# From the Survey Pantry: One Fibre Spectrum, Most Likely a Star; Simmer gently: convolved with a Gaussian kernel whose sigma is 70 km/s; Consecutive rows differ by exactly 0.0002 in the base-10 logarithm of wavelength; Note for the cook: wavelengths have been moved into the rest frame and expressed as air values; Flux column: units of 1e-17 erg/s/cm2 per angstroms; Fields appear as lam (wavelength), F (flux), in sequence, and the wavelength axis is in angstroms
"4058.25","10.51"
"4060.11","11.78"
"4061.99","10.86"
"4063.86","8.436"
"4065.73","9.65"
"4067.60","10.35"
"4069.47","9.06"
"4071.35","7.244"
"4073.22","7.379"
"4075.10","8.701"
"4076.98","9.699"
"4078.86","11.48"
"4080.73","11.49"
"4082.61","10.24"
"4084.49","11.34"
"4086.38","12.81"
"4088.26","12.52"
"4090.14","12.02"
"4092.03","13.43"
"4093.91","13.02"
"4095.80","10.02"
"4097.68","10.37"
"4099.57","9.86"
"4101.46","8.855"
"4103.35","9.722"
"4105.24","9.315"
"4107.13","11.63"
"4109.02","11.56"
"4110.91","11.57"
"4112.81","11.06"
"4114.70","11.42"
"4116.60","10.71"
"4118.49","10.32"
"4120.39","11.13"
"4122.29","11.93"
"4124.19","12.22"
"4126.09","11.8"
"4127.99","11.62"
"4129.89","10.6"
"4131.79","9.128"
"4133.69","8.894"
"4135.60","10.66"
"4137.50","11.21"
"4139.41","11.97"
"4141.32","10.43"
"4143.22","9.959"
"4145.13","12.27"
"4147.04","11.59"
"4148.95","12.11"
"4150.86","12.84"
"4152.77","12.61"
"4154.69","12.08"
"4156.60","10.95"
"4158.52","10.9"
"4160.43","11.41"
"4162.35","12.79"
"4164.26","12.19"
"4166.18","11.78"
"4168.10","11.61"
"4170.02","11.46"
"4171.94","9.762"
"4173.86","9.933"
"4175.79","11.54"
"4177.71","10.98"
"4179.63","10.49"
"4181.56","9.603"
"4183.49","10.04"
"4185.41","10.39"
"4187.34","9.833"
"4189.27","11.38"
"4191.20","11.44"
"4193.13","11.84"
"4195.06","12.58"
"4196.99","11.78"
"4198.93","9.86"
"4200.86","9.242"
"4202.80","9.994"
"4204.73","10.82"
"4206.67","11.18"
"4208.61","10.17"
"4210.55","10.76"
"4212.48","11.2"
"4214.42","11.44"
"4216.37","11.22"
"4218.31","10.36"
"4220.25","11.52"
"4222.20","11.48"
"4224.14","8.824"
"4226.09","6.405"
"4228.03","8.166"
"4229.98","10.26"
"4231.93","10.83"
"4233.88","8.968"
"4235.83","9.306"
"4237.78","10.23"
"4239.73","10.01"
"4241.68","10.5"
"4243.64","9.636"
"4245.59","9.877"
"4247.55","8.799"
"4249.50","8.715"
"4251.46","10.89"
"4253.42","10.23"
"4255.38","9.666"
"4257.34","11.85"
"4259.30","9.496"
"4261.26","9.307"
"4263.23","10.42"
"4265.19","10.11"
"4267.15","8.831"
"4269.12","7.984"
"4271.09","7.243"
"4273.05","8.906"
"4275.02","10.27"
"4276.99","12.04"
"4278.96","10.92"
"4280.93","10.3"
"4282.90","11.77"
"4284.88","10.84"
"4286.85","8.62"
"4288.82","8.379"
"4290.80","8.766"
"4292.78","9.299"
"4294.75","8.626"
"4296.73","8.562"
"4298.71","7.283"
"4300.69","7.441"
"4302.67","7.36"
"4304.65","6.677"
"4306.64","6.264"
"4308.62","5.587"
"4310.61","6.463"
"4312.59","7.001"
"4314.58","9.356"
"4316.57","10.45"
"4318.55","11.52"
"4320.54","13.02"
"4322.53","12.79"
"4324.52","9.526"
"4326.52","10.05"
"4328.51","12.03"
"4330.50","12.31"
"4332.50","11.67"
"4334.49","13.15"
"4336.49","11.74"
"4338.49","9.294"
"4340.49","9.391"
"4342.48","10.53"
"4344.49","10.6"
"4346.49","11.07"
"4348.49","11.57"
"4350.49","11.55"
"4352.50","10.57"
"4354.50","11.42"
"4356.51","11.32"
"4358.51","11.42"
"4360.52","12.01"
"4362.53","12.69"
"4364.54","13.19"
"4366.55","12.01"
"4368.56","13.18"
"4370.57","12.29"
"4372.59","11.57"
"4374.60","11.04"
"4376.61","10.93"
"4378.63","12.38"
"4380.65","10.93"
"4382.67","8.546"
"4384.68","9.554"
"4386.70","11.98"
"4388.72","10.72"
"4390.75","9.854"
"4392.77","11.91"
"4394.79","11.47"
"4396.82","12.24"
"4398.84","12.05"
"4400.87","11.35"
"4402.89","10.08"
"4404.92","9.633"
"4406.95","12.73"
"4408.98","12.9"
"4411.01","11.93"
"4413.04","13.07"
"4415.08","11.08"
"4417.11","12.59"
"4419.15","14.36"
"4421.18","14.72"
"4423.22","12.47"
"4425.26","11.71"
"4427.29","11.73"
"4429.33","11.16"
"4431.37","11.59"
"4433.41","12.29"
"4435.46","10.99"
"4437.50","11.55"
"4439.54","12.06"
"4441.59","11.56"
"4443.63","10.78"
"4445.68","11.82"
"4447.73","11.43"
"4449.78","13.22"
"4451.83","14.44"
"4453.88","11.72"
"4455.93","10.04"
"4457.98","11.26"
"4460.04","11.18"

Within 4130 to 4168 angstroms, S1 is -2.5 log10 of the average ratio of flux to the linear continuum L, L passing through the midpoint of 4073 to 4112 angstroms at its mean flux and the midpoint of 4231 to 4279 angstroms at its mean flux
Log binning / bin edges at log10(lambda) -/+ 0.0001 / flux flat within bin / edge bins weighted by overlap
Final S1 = -0.09 mag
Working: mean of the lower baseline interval 10.9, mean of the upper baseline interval 9.78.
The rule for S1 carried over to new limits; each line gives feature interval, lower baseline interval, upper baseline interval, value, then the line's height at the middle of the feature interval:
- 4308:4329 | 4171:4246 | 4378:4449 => 0.13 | 11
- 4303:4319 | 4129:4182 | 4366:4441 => 0.42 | 11.5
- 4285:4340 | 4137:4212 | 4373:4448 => 0.21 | 11.4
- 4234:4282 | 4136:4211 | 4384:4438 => 0.16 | 11.4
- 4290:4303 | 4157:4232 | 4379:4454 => 0.33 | 11.2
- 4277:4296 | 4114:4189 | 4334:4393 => 0.14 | 11.2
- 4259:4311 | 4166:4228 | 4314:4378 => 0.25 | 11.1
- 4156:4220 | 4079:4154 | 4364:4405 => 0.03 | 11.2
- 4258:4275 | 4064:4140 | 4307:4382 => 0.19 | 10.9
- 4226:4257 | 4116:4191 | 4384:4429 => 0.18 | 11.4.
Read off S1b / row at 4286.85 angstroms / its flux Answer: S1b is 8.62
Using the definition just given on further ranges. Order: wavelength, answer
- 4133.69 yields 8.894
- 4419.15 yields 14.36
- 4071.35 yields 7.244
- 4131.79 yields 9.128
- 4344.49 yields 10.6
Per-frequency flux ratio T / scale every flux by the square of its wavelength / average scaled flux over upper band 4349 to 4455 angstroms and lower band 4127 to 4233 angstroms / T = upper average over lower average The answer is 1.20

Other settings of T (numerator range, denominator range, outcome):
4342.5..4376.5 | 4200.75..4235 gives 1.23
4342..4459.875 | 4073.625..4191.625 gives 1.20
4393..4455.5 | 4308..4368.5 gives 1.14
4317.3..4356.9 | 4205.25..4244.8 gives 1.17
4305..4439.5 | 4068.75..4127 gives 1.18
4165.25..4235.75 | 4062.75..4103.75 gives 1.07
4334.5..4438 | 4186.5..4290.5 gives 1.23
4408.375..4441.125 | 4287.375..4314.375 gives 1.71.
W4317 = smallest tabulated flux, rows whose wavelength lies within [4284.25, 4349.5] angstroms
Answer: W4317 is 5.587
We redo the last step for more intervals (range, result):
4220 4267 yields 6.405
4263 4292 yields 7.243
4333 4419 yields 8.546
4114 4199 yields 8.894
